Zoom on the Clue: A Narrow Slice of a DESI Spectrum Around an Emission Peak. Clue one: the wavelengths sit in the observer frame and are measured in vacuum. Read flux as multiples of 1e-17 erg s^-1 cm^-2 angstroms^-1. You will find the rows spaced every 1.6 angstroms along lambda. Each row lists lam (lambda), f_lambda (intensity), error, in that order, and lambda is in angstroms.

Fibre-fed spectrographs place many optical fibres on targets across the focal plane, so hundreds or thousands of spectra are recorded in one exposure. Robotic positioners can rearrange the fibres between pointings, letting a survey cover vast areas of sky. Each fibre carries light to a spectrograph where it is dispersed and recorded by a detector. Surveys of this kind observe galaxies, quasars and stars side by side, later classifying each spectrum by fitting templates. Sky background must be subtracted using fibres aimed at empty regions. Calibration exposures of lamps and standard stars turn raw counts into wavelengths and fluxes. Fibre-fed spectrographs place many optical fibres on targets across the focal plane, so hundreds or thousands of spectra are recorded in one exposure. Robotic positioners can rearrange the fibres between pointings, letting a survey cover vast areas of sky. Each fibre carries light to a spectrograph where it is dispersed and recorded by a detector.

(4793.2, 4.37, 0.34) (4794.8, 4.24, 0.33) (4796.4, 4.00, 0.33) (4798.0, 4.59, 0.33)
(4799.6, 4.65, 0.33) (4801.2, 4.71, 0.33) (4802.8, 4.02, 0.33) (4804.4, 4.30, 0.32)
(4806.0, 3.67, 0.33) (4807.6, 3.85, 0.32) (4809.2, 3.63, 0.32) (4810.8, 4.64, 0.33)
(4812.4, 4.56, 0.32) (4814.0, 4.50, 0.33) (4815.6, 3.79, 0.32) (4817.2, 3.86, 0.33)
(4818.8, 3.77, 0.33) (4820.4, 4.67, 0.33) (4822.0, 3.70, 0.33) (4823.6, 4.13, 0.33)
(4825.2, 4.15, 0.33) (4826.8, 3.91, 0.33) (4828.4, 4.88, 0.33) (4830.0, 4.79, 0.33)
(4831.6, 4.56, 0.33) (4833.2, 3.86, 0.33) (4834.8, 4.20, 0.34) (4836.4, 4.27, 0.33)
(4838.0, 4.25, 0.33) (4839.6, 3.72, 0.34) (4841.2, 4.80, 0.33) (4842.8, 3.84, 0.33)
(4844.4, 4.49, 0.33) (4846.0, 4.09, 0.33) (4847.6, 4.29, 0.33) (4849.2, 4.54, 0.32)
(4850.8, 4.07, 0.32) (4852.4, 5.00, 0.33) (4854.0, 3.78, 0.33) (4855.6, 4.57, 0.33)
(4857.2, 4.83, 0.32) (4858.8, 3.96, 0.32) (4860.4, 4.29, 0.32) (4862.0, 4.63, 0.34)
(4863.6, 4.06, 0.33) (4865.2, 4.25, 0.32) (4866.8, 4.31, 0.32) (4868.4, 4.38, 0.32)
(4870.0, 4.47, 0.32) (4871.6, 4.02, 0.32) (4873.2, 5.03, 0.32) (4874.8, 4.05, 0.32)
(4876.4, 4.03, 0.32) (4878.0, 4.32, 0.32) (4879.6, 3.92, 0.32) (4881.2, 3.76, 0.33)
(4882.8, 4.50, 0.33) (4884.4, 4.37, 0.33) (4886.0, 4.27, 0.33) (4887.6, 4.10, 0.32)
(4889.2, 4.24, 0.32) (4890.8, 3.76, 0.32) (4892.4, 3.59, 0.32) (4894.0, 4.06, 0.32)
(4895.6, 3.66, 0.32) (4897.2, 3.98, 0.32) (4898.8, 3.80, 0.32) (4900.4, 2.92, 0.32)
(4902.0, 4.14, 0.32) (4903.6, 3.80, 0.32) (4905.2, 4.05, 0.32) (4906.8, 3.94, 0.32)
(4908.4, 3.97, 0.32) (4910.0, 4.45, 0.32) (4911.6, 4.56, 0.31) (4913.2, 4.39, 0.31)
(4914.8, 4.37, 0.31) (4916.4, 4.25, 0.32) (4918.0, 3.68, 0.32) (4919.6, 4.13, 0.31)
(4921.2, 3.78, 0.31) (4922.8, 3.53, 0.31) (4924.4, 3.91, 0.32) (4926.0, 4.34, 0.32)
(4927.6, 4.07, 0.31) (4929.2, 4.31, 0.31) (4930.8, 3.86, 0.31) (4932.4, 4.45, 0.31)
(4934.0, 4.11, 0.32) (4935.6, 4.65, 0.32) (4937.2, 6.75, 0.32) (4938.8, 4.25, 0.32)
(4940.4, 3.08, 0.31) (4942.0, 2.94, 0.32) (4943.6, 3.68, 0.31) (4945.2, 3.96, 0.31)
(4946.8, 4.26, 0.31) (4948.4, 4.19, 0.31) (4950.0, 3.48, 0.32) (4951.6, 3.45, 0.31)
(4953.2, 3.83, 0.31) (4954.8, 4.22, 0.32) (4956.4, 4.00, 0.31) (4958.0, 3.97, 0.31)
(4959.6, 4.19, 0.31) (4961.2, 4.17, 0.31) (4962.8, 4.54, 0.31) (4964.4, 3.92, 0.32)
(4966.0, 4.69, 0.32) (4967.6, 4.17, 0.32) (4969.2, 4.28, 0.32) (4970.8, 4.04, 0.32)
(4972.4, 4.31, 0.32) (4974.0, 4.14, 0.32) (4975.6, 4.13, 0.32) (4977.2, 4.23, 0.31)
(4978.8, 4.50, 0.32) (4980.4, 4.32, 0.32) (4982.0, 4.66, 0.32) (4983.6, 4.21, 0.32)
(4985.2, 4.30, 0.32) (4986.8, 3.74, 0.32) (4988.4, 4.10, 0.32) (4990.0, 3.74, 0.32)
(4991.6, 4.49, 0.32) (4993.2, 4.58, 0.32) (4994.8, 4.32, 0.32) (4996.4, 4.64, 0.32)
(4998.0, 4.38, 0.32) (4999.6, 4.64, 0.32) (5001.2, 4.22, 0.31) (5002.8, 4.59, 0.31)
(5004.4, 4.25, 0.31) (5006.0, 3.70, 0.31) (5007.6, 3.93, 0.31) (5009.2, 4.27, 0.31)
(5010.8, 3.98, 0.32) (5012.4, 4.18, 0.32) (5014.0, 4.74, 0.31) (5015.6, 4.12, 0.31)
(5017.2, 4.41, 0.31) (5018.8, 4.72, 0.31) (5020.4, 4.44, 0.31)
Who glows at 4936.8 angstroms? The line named Hgamma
